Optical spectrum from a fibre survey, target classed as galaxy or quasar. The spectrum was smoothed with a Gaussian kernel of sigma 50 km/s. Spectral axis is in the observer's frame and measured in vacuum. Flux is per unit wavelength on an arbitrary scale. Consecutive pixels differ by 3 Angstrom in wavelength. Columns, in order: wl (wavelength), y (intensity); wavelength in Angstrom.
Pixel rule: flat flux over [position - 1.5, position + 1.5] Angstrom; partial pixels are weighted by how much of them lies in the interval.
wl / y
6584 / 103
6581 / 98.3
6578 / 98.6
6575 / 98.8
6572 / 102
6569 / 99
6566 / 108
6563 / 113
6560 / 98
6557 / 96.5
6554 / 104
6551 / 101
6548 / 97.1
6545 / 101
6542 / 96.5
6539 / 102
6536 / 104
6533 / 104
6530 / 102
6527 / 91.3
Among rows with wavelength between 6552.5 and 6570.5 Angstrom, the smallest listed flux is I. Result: 96.5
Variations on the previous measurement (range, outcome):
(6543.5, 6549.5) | 97.1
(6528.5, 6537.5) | 102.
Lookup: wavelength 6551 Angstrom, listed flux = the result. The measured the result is 101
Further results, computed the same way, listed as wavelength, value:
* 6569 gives 99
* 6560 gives 98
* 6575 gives 98.8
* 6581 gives 98.3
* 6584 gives 103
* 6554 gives 104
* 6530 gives 102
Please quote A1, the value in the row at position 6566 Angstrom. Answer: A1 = 108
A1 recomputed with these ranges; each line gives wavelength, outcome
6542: 96.5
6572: 102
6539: 102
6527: 91.3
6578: 98.6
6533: 104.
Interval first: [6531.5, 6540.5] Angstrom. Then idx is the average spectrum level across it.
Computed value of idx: 103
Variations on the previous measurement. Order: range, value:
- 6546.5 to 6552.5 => 99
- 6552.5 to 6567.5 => 104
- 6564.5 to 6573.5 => 103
